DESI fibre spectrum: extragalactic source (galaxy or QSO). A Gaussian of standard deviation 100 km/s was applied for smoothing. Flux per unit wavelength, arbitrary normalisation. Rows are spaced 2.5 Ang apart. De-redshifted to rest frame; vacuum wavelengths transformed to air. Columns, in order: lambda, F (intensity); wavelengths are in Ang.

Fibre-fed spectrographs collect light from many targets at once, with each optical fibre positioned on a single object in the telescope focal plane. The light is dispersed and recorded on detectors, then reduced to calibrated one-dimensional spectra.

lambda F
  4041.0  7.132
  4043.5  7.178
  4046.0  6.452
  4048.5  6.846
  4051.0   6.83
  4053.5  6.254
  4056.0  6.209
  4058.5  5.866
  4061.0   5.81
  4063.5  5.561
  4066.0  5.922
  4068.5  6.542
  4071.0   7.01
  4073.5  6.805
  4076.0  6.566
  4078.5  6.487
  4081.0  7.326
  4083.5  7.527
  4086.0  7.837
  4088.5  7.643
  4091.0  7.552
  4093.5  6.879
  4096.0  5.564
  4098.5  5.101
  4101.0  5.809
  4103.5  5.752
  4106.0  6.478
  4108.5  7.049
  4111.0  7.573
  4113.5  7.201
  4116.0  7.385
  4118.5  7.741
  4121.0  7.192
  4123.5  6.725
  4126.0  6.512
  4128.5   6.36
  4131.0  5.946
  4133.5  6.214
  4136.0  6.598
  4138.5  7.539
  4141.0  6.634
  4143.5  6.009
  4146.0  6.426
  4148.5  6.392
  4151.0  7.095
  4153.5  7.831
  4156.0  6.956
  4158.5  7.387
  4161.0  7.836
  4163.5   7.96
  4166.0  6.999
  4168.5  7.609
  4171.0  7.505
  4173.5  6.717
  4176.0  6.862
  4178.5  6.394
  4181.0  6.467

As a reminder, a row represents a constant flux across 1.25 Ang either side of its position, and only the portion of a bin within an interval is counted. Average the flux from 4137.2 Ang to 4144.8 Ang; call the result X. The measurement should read 6.72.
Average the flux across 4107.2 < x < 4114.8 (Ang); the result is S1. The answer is 7.27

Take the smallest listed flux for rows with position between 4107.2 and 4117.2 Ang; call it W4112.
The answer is 7.049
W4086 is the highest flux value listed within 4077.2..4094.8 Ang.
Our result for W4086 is 7.837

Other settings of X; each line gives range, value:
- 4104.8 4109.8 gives 6.77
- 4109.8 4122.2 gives 7.42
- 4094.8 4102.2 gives 5.49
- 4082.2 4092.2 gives 7.64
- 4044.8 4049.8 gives 6.65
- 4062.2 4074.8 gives 6.37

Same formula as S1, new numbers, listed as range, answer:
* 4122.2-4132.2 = 6.39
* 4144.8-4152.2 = 6.64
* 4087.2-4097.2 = 6.92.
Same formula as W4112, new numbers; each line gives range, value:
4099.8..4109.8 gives 5.752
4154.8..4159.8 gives 6.956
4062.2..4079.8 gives 5.561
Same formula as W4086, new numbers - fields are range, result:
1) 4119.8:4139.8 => 7.539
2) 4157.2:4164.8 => 7.96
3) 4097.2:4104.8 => 5.809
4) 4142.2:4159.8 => 7.831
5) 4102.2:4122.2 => 7.741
